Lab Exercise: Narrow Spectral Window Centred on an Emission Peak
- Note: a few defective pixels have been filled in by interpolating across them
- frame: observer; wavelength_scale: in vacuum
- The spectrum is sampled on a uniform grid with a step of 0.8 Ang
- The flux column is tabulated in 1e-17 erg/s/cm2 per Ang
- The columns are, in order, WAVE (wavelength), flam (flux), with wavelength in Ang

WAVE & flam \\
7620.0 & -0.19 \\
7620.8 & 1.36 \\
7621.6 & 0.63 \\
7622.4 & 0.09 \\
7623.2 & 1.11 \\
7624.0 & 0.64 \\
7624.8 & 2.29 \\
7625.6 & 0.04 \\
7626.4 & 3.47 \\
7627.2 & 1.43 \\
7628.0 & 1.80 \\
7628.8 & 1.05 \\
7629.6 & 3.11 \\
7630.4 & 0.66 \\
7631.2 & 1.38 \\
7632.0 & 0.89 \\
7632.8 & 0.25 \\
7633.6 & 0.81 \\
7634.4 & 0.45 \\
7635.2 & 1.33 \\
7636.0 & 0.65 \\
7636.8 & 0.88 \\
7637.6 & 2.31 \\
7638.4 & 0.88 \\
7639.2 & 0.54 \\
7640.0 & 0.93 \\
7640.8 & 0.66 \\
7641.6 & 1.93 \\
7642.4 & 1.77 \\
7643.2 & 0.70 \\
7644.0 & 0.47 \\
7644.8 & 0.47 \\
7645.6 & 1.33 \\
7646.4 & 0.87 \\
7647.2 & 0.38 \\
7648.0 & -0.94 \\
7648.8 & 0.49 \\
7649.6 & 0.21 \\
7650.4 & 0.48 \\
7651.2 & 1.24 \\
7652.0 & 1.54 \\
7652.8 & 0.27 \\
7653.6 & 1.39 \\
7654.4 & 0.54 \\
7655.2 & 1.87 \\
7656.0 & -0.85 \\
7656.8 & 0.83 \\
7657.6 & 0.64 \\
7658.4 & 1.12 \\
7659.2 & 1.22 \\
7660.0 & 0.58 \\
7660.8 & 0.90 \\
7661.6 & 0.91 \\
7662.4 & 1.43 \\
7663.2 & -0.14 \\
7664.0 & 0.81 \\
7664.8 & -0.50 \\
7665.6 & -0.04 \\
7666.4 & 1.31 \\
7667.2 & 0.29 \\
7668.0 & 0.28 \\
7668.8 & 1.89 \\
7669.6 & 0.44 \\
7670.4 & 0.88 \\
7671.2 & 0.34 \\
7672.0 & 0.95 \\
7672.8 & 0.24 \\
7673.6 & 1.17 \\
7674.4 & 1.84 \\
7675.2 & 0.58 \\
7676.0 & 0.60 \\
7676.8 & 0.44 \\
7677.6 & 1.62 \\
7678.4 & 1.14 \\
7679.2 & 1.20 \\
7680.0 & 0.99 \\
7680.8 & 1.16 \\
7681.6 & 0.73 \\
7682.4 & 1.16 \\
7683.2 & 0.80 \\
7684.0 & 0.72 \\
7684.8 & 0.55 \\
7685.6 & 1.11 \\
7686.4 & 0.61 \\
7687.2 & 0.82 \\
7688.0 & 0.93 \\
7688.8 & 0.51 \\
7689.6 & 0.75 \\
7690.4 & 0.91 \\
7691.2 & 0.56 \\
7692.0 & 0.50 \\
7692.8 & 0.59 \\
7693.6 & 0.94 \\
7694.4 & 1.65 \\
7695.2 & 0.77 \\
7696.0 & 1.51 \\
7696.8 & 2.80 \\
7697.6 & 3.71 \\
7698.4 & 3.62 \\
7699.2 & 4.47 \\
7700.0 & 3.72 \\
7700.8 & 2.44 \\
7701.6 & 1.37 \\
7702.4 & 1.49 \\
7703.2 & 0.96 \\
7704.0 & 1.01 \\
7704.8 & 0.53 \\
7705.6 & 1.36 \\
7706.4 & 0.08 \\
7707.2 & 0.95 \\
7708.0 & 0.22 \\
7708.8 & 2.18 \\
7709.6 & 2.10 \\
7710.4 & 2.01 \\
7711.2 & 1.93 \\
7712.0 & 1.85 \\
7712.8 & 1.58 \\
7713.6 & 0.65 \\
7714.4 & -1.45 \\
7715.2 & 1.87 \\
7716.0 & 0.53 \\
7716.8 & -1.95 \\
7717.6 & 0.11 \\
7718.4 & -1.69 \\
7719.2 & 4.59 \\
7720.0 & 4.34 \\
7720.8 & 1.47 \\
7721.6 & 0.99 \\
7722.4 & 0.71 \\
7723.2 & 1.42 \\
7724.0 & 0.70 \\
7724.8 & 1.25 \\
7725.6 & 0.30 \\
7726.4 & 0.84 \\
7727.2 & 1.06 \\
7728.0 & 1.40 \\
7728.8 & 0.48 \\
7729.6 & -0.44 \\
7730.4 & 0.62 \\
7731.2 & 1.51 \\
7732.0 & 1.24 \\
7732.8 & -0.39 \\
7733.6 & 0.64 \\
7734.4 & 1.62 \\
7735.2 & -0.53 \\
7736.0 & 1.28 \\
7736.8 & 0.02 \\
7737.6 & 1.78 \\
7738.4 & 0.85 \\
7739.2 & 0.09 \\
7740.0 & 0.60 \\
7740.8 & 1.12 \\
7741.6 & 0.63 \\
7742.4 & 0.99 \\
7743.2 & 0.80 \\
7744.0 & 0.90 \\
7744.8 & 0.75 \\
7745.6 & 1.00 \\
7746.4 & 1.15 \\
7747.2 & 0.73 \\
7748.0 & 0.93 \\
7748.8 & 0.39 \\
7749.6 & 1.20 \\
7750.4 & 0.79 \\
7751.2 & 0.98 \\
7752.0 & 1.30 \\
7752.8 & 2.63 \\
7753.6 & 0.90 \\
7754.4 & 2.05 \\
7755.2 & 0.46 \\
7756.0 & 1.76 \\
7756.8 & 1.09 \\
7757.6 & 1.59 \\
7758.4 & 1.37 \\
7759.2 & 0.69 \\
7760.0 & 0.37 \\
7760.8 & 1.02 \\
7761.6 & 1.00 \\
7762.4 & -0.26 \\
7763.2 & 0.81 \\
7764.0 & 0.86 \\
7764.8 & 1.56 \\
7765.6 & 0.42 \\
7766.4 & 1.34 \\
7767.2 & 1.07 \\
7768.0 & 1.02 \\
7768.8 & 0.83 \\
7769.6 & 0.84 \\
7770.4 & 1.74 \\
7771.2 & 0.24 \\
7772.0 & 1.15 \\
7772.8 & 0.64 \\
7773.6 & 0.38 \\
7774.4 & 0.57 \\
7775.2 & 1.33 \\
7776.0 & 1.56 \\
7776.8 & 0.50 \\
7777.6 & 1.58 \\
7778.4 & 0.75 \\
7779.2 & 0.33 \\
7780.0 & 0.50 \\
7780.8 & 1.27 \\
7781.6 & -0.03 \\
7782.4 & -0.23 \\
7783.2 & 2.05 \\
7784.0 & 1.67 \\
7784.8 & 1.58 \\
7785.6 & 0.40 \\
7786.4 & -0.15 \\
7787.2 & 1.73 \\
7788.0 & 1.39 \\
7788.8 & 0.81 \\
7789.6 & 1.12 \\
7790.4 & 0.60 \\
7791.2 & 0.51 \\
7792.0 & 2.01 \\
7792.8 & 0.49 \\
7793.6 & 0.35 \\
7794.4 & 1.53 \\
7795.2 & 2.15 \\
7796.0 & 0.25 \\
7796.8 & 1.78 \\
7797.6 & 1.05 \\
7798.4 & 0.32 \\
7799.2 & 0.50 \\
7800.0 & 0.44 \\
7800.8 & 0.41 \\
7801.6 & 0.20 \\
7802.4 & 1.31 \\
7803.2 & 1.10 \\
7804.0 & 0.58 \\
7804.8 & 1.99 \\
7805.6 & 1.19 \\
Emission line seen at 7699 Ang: H-beta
